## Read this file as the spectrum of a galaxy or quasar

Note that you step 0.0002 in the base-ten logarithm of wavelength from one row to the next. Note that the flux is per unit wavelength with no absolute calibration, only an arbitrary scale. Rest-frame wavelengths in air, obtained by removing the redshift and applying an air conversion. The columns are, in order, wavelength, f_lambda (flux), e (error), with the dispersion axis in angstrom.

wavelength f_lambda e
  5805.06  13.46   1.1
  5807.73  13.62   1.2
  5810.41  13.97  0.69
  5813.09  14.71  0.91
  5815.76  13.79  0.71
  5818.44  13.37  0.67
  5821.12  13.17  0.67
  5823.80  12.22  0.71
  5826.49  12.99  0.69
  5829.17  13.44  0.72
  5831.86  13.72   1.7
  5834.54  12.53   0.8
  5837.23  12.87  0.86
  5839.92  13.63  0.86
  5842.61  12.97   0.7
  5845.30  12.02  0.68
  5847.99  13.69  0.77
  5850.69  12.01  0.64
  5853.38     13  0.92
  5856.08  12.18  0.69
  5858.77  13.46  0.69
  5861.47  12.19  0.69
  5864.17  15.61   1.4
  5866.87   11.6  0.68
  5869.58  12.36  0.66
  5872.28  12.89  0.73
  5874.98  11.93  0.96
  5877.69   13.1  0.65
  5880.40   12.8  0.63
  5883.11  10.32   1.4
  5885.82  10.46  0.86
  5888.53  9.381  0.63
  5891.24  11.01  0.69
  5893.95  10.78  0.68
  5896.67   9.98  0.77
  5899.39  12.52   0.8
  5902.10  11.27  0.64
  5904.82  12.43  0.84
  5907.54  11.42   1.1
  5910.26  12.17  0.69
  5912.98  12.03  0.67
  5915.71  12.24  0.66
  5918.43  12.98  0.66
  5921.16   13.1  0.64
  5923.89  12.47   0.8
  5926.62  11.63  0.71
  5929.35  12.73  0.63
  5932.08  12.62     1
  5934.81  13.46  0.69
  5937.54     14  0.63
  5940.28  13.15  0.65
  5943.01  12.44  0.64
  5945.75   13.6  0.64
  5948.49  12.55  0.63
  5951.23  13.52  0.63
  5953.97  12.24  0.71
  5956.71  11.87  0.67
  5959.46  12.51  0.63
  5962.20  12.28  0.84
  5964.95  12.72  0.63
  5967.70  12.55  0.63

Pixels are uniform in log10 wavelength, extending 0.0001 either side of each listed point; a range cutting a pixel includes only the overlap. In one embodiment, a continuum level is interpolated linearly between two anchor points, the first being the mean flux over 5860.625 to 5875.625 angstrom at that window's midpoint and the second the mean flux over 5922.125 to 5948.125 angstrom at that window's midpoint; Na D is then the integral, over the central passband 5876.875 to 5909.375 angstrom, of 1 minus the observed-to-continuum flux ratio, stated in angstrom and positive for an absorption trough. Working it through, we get 4.0 angstrom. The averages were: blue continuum 12.8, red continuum 12.9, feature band 11.3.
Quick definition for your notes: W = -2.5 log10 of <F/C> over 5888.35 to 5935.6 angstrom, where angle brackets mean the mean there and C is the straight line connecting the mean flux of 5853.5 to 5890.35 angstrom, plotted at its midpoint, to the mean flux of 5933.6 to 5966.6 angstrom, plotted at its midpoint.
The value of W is 0.052 mag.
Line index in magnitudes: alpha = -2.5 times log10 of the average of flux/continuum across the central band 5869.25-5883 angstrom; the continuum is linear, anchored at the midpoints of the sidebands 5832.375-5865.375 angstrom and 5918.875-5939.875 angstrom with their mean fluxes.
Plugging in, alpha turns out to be 0.05 mag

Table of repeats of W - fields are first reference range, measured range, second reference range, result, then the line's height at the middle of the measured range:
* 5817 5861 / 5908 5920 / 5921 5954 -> 0.053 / 12.9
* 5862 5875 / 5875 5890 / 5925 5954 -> 0.149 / 12.9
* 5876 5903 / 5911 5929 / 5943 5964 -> -0.049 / 11.9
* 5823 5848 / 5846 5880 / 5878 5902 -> -0.073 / 12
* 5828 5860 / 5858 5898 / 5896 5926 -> 0.062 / 12.5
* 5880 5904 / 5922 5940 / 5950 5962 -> -0.085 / 11.9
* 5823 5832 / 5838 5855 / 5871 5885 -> -0.014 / 12.7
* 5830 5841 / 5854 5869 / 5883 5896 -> -0.100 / 11.8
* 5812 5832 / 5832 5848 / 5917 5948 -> 0.030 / 13.3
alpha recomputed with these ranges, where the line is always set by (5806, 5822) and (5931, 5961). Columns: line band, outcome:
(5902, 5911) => 0.11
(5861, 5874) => 0.04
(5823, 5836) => 0.05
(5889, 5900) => 0.22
